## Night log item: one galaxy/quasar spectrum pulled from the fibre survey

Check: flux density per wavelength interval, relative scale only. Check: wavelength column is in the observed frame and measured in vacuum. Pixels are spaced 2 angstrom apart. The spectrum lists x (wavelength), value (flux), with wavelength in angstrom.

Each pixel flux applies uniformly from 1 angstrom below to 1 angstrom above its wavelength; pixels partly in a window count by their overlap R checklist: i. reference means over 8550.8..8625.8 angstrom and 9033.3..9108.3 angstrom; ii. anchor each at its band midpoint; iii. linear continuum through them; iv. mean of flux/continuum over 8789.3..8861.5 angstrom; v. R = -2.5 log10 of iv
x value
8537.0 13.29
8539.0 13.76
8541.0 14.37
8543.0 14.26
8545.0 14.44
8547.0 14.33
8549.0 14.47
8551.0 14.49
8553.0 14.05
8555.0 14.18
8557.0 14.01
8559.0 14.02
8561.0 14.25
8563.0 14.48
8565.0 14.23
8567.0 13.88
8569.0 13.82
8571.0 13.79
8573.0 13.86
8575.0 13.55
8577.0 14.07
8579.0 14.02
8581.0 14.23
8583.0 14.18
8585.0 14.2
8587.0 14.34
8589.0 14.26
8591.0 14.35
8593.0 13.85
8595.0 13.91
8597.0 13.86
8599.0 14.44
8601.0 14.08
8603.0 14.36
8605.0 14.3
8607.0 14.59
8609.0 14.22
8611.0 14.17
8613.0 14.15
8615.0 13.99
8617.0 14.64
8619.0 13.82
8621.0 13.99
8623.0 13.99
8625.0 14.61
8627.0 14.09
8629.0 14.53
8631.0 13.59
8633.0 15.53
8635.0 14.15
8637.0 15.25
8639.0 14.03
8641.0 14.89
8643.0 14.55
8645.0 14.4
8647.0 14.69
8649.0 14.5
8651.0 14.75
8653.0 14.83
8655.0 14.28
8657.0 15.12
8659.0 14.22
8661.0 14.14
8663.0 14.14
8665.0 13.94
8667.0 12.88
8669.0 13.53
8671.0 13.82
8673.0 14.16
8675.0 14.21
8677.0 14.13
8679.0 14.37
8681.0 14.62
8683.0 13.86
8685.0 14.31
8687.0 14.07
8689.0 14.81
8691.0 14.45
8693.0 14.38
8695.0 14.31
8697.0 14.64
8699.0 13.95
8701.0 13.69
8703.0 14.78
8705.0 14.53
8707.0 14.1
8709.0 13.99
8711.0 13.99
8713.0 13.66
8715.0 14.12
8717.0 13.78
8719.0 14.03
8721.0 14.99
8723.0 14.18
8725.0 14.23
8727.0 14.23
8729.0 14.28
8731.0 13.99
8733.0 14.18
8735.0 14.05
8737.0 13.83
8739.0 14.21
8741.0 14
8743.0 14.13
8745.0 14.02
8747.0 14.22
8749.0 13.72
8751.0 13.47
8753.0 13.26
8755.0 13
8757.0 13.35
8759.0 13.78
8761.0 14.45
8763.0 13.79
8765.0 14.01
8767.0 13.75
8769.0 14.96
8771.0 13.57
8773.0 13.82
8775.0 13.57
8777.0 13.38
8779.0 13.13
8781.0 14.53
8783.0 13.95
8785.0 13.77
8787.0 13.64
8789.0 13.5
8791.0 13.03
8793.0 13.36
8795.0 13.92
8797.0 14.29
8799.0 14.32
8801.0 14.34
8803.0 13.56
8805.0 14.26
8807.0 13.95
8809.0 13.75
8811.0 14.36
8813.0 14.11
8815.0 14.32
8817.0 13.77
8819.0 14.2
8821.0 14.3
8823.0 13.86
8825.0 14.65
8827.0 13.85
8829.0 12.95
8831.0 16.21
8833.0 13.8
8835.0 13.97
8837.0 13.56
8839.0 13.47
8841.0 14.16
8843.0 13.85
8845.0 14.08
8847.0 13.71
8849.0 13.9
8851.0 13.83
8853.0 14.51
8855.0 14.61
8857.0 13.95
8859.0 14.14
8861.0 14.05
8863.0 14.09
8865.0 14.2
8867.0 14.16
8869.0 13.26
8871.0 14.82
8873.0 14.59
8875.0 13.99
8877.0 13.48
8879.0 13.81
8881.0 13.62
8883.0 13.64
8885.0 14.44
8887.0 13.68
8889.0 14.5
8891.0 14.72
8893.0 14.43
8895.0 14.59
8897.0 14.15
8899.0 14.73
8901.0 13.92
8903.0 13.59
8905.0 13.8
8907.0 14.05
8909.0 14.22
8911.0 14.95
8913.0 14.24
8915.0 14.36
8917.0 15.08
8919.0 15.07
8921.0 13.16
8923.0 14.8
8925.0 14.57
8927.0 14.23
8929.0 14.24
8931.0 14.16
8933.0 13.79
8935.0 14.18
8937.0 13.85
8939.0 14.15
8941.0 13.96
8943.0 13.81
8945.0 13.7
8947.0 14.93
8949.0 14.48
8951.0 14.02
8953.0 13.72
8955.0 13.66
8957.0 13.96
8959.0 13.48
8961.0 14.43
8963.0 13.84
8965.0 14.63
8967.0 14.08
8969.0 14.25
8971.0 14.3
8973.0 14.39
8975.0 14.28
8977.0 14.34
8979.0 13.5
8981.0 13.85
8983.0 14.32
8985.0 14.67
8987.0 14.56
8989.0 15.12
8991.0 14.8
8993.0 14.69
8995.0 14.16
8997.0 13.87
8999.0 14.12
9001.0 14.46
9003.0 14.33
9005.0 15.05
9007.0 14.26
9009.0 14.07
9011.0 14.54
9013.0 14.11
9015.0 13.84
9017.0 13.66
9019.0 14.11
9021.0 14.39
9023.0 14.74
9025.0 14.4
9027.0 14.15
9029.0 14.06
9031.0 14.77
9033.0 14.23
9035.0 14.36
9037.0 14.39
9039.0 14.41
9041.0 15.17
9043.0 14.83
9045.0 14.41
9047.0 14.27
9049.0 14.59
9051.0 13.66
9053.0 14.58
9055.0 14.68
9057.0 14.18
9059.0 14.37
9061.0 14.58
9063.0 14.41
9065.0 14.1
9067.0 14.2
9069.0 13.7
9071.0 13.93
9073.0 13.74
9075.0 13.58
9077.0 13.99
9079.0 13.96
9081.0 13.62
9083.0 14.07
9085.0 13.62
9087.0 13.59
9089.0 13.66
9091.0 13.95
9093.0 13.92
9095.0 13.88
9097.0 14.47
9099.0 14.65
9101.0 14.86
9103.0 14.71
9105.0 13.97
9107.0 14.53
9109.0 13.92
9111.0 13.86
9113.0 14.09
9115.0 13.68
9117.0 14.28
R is 0.01 mag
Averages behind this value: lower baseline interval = 14.1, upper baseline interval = 14.2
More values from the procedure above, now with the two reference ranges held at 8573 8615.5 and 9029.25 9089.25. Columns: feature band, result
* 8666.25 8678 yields 0.03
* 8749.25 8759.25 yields 0.06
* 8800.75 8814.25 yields 0.01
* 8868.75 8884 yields 0.02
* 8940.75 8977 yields 0.01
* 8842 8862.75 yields 0.01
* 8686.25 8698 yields -0.02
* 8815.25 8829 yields 0.01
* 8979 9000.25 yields -0.01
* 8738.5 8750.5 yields 0.01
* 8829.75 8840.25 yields 0.00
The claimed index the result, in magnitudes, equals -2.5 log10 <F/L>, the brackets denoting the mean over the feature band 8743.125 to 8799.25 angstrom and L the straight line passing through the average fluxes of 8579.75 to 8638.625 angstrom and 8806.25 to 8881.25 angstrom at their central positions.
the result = 0.03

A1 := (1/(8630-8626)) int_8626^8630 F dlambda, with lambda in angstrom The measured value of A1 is 14.3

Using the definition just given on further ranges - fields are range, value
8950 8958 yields 13.8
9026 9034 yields 14.3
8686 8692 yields 14.4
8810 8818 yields 14.1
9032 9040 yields 14.3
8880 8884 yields 13.6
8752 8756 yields 13.1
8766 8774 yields 14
